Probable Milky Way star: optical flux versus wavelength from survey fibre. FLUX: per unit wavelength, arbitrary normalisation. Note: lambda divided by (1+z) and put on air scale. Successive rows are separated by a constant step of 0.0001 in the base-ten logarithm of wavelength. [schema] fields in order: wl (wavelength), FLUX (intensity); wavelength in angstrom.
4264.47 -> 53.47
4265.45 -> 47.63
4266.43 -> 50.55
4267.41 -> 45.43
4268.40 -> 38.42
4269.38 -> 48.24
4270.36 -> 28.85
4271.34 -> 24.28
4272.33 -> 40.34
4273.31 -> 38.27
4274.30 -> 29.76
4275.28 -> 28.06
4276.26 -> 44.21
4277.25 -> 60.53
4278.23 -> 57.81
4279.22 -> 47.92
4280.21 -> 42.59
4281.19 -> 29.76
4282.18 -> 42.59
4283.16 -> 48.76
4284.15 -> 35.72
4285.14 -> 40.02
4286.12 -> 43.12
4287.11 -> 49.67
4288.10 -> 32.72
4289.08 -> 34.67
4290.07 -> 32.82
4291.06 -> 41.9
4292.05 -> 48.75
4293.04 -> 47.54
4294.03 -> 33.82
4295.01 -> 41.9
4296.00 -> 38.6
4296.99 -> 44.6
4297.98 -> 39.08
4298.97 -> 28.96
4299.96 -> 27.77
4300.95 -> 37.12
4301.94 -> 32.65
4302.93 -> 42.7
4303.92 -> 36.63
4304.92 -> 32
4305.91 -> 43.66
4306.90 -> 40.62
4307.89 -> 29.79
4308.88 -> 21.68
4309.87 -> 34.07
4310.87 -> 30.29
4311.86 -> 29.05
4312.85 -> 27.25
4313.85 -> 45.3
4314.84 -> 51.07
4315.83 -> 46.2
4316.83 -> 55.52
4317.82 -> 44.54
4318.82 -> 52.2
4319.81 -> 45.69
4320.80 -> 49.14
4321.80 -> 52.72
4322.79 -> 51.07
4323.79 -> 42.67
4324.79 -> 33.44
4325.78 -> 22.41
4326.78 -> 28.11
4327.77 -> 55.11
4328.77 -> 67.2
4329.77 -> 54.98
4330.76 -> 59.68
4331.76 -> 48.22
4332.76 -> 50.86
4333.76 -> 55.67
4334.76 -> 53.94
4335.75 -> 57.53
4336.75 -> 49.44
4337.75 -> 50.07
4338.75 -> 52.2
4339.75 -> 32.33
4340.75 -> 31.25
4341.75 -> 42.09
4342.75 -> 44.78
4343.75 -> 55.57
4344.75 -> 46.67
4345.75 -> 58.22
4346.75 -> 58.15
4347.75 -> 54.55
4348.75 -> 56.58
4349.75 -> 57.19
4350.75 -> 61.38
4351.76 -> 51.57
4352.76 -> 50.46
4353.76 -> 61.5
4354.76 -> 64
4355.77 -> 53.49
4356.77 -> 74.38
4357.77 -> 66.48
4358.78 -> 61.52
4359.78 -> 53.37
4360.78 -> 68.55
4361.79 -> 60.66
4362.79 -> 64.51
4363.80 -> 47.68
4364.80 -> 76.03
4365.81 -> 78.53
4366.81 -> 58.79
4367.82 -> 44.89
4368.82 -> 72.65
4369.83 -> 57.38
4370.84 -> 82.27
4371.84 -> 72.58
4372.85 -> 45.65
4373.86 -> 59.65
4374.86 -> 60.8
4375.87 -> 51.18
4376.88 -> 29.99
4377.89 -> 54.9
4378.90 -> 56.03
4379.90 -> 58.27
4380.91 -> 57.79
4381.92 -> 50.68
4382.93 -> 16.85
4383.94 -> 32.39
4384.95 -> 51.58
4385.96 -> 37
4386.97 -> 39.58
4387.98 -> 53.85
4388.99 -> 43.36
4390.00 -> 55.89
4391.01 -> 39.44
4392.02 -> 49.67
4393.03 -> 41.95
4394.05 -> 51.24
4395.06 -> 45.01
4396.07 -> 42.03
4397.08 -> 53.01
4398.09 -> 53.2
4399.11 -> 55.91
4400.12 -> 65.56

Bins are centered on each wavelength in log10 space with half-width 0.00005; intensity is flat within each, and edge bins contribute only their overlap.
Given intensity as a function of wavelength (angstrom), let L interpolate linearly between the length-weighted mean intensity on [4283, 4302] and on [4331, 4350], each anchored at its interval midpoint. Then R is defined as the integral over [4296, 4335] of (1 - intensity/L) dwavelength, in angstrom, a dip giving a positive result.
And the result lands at 2.3 angstrom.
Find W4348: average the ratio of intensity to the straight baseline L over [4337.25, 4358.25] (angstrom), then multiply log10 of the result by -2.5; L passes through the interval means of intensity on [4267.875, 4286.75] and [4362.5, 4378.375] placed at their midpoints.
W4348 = 0.04 mag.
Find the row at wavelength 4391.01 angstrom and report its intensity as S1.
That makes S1 39.44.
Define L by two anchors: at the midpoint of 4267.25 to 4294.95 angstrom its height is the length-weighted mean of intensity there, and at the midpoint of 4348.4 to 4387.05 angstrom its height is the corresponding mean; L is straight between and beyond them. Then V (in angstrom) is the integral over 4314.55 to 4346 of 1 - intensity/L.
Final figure 1.0 angstrom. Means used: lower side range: 40.6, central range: 48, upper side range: 56.5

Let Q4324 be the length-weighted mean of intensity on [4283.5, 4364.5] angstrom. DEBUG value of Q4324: 46.4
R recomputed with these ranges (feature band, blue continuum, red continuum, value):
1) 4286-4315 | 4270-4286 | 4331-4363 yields 4.9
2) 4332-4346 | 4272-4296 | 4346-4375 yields 1.8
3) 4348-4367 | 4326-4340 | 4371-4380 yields -2.8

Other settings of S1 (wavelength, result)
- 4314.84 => 51.07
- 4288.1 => 32.72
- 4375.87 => 51.18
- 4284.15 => 35.72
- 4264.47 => 53.47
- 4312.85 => 27.25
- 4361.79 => 60.66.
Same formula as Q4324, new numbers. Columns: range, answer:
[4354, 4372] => 64.1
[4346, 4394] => 55.2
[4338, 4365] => 55.5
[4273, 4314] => 38.4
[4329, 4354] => 51.9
